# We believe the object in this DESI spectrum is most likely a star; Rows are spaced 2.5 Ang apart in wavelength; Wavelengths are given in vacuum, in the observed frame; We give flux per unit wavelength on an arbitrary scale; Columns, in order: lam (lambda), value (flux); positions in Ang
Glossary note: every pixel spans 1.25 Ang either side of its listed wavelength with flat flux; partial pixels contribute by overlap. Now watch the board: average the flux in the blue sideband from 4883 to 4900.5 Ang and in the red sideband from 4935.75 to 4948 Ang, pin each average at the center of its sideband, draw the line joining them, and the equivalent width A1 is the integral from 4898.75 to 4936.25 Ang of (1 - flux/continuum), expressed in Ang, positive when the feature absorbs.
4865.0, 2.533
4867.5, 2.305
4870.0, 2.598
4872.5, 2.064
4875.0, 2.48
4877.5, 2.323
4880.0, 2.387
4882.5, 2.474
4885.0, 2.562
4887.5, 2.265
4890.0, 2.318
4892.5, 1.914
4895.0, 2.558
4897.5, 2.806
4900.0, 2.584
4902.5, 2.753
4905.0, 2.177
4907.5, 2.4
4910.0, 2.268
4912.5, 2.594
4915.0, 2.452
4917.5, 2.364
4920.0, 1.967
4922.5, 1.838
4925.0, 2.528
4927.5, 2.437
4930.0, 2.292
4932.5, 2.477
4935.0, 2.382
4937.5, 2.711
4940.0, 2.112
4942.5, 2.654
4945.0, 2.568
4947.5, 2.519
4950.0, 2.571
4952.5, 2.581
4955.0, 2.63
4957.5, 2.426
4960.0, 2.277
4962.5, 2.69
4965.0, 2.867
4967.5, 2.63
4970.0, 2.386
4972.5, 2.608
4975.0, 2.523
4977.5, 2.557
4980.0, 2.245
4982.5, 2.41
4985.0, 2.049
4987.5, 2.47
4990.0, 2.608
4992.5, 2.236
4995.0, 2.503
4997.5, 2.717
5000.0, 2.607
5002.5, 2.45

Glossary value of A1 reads 1.5 Ang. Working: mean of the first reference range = 2.42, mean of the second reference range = 2.51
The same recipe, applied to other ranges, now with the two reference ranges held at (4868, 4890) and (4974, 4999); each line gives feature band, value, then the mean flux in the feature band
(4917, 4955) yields 0.0 Ang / 2.41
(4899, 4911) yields -0.2 Ang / 2.44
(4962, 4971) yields -0.8 Ang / 2.65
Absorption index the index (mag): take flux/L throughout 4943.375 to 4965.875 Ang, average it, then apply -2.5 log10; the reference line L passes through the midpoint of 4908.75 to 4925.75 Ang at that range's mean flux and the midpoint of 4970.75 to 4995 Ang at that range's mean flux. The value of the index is -0.09 mag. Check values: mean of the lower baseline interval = 2.28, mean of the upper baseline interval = 2.42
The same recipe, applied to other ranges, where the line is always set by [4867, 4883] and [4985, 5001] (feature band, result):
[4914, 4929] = 0.07 mag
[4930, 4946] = -0.02 mag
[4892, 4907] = -0.04 mag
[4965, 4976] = -0.05 mag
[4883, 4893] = 0.04 mag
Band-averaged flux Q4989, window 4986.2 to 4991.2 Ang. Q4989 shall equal 2.53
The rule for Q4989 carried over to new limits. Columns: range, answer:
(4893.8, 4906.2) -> 2.58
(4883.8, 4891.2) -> 2.38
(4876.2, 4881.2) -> 2.36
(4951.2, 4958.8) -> 2.54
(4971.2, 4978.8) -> 2.56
